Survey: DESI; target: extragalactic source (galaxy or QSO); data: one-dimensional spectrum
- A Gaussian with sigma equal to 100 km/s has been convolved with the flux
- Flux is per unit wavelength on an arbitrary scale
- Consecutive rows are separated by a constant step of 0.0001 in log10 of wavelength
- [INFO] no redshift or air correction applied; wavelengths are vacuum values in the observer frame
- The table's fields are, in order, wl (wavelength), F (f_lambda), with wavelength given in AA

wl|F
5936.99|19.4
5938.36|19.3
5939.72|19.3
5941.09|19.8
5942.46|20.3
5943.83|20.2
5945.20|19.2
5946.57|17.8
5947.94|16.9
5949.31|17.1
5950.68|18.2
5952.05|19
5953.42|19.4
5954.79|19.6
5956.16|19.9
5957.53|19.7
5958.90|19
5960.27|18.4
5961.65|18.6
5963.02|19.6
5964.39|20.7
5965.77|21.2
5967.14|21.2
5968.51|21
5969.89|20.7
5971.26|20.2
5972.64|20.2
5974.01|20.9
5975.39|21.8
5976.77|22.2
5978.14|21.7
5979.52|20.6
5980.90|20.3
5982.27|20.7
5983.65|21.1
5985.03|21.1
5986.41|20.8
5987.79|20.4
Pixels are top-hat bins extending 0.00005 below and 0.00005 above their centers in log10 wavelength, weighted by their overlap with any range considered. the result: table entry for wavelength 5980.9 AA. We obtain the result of 20.3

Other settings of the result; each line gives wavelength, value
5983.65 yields 21.1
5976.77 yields 22.2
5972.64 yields 20.2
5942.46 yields 20.3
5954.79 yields 19.6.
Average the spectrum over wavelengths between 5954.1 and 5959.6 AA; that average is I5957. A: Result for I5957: 19.6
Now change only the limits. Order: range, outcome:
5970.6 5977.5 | 21.1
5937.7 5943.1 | 19.7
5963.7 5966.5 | 21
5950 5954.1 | 18.9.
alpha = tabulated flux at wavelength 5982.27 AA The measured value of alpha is 20.7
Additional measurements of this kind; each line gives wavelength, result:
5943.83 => 20.2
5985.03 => 21.1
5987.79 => 20.4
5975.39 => 21.8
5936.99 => 19.4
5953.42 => 19.4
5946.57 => 17.8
